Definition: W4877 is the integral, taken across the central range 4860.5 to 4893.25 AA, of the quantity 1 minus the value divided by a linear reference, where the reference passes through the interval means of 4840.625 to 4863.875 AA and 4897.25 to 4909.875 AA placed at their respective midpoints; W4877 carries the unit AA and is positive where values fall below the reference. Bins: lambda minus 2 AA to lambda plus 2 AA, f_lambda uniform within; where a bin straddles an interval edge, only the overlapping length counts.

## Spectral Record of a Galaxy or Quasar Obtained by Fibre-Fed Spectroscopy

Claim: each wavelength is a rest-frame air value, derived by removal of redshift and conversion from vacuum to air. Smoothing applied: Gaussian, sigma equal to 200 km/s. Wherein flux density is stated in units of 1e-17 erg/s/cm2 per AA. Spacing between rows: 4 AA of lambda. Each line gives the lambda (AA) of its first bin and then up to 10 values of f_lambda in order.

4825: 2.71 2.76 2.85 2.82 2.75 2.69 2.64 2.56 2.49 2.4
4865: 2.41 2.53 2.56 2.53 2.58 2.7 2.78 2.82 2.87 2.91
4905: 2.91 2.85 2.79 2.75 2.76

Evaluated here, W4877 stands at 1.7 AA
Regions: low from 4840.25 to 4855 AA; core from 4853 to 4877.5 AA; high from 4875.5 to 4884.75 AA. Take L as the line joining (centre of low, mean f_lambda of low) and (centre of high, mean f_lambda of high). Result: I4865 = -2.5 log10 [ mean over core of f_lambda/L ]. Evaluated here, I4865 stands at 0.05 mag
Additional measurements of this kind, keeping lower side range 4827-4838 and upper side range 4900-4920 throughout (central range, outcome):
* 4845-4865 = 0.12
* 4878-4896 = 0.04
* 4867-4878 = 0.11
